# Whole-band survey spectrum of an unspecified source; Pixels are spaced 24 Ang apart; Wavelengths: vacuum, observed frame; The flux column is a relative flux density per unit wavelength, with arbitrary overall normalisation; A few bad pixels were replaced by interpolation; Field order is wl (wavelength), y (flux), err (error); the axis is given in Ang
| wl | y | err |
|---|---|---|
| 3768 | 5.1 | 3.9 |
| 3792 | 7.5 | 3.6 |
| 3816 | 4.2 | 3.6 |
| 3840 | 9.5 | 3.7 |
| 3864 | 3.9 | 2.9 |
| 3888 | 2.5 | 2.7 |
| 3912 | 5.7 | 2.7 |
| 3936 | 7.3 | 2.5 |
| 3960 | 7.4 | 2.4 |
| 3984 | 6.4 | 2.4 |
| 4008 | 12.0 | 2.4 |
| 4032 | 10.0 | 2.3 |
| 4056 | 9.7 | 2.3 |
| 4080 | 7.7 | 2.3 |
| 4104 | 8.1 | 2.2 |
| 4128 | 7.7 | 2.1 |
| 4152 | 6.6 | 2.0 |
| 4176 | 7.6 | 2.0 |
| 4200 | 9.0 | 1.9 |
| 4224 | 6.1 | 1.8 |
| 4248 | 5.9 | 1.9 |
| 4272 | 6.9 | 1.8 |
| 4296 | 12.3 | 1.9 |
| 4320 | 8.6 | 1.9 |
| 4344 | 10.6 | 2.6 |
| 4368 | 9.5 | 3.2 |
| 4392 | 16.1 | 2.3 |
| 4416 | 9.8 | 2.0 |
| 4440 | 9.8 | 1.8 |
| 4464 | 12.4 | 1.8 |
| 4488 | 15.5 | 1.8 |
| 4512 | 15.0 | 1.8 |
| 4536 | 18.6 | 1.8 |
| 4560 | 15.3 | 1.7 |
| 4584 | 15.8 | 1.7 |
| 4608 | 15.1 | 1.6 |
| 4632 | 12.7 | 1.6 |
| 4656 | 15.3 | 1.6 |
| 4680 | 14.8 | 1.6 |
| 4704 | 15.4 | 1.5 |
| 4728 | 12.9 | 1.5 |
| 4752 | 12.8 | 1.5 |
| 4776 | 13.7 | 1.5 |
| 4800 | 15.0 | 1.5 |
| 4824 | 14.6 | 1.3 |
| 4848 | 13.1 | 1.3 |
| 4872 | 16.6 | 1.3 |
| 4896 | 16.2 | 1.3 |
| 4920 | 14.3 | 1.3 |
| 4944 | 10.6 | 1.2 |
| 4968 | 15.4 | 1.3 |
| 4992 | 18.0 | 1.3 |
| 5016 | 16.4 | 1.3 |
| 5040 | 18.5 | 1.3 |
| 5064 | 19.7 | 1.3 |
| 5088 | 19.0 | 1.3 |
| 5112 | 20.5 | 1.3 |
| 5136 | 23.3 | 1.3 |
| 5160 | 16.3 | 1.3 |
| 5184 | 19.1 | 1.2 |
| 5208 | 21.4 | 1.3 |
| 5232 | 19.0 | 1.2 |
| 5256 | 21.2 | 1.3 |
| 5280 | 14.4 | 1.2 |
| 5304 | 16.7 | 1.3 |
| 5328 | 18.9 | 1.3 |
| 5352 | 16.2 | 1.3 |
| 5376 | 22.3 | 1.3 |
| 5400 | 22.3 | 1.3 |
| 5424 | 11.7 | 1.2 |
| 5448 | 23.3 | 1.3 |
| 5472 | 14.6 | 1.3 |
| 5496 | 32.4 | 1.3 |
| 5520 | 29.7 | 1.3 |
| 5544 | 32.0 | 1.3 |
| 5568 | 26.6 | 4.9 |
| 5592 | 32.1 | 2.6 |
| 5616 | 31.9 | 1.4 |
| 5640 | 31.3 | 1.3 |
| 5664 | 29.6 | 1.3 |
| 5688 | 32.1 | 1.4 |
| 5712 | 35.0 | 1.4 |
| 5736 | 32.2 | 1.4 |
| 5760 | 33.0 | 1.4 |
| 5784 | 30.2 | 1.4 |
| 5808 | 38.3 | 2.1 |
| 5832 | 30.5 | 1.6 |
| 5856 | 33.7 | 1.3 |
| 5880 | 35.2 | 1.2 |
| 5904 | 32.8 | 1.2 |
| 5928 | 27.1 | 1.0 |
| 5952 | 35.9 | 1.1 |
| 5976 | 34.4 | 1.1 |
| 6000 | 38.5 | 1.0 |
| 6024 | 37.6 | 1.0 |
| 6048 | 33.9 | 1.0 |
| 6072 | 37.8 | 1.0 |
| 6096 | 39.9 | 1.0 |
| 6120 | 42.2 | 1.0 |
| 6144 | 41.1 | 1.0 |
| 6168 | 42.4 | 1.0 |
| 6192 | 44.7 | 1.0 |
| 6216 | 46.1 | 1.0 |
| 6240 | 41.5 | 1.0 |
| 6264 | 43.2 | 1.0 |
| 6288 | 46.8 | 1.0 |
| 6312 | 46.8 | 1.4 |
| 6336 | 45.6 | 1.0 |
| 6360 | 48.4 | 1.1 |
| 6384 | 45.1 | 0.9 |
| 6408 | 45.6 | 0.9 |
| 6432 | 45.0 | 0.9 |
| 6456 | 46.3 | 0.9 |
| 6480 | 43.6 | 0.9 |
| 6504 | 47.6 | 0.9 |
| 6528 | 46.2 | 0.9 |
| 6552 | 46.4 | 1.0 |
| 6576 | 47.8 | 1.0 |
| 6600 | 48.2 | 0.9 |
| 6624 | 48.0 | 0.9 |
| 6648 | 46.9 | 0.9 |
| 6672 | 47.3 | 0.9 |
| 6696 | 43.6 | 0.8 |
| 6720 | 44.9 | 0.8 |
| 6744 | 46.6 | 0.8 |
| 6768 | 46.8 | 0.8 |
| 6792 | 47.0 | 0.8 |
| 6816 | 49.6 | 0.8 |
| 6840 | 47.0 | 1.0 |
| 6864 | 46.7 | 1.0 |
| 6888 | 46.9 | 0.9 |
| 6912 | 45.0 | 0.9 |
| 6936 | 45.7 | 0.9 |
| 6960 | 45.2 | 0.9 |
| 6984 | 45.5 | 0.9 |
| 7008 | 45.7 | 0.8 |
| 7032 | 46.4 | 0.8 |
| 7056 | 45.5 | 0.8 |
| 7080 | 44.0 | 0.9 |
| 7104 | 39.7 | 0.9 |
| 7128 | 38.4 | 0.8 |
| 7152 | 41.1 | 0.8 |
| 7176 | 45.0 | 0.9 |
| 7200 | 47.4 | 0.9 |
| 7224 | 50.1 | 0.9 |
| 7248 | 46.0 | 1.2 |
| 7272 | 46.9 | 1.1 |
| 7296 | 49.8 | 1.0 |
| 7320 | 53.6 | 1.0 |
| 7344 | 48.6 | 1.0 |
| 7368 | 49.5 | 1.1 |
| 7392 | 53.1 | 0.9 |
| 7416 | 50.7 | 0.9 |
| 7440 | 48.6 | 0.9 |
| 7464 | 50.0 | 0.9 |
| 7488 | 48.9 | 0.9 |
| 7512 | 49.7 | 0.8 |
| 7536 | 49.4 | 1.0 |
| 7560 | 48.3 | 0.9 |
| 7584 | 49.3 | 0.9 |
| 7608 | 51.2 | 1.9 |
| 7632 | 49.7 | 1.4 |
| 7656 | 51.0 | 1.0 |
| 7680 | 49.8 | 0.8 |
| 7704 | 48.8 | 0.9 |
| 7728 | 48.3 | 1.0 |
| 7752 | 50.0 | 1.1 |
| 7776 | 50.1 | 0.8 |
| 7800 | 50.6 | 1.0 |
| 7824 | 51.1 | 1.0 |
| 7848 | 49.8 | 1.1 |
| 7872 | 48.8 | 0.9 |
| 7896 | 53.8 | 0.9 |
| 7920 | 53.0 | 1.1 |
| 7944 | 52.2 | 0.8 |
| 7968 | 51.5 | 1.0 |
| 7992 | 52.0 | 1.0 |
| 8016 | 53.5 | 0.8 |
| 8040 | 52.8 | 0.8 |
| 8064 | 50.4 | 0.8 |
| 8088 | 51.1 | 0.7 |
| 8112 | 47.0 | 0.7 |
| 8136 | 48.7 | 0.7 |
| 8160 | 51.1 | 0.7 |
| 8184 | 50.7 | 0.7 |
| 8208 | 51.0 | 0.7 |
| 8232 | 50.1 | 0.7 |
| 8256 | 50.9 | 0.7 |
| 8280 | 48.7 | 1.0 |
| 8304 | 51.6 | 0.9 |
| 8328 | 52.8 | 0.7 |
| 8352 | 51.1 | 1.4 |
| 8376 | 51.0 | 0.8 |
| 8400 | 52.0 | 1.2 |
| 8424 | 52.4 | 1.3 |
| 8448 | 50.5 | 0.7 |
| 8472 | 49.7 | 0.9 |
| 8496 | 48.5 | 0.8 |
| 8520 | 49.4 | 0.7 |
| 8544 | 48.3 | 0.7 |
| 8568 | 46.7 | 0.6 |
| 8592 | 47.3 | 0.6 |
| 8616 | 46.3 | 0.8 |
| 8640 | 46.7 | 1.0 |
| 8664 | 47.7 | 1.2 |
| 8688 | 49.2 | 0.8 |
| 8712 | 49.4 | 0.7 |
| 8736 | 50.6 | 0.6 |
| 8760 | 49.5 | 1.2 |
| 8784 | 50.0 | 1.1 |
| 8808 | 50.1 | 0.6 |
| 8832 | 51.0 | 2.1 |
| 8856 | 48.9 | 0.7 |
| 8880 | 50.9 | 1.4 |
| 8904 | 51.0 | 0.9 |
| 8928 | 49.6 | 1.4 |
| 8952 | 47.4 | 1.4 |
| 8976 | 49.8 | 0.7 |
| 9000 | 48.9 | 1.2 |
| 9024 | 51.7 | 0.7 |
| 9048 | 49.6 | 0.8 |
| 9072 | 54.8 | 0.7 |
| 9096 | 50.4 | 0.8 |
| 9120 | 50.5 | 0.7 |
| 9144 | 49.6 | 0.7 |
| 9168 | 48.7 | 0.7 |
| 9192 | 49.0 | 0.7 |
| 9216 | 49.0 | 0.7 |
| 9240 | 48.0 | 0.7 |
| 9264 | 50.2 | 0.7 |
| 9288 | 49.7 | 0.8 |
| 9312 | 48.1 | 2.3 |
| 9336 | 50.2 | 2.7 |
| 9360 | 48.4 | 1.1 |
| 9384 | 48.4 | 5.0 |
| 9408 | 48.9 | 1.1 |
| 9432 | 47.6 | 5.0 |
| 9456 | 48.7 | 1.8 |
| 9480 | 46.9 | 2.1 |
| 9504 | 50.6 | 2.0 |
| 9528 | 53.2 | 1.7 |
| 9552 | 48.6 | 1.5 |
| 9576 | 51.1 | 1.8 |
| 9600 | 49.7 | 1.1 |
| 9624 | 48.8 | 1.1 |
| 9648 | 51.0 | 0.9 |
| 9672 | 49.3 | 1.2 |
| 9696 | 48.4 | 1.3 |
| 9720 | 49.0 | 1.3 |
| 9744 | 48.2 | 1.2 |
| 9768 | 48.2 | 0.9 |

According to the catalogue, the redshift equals 0.378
